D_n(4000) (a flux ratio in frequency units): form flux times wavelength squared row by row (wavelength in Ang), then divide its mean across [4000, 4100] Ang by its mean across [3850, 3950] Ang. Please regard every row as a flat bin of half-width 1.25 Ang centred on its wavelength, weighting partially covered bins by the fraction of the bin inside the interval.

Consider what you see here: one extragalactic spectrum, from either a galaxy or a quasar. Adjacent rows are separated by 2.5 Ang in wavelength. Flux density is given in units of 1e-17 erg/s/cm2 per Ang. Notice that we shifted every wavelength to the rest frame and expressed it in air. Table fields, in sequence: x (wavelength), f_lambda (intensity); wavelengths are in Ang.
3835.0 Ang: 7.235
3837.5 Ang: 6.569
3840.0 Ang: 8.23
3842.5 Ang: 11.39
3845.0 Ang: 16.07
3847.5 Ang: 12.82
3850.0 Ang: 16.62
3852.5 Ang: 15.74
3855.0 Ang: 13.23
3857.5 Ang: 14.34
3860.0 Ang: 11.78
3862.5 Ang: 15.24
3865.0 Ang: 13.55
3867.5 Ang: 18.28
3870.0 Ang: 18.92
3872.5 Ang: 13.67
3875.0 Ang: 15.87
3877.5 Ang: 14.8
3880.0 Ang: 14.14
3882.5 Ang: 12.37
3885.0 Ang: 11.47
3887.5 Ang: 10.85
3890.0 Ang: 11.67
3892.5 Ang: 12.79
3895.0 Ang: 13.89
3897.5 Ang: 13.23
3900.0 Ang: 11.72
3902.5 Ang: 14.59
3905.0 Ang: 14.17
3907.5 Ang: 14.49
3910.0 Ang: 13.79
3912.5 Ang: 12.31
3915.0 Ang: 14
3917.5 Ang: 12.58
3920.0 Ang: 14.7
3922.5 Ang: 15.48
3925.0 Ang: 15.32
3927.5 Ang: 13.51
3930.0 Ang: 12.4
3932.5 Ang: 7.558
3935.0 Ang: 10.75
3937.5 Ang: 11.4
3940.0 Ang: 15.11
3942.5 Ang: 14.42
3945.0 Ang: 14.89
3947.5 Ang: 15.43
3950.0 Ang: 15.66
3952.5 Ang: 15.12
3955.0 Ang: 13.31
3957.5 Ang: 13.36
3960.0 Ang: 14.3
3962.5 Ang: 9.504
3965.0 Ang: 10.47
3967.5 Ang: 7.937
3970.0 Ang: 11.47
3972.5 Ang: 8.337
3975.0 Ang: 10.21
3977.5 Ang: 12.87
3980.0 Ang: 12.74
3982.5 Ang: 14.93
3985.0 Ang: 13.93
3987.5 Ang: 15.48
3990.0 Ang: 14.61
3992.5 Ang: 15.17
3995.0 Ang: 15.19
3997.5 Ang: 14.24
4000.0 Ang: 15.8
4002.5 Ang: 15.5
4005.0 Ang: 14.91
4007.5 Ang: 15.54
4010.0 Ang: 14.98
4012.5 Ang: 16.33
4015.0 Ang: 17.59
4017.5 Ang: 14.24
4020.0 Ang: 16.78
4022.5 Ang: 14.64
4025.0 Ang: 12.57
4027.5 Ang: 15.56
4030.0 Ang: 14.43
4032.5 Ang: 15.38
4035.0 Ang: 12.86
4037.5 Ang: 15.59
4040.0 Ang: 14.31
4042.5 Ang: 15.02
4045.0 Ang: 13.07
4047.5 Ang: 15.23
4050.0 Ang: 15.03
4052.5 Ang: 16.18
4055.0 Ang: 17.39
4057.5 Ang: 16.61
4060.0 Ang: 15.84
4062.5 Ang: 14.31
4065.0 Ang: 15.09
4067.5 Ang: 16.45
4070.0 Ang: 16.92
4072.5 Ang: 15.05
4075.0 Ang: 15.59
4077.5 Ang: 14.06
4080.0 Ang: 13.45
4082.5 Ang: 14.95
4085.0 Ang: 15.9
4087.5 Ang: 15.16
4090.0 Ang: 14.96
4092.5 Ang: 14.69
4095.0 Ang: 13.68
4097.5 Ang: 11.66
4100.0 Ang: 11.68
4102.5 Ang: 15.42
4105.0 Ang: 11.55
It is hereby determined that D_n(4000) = 1.18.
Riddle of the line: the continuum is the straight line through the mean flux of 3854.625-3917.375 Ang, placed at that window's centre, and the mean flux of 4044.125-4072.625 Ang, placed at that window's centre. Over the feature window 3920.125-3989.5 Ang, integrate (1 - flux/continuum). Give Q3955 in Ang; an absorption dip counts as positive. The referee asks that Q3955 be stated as 8.0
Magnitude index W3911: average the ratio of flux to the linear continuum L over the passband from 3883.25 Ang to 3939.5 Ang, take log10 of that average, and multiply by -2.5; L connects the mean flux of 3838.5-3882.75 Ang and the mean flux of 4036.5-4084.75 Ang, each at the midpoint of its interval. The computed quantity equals 0.13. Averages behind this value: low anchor 14.3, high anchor 15.3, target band 12.9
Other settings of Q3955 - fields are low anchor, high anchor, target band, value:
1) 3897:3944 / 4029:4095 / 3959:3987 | 4.7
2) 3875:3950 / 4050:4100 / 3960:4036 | 2.4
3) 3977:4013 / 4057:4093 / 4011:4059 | -0.5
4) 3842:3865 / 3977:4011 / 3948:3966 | 1.7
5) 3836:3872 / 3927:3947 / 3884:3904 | 0.9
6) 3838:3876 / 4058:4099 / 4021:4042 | 0.4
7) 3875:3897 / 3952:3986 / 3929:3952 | -1.6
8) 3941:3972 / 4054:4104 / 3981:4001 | -2.1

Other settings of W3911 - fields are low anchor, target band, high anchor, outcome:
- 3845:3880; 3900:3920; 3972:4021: 0.091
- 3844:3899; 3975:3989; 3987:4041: 0.092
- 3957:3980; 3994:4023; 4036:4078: -0.194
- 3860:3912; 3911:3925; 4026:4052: 0.009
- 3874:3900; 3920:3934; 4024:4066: 0.043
